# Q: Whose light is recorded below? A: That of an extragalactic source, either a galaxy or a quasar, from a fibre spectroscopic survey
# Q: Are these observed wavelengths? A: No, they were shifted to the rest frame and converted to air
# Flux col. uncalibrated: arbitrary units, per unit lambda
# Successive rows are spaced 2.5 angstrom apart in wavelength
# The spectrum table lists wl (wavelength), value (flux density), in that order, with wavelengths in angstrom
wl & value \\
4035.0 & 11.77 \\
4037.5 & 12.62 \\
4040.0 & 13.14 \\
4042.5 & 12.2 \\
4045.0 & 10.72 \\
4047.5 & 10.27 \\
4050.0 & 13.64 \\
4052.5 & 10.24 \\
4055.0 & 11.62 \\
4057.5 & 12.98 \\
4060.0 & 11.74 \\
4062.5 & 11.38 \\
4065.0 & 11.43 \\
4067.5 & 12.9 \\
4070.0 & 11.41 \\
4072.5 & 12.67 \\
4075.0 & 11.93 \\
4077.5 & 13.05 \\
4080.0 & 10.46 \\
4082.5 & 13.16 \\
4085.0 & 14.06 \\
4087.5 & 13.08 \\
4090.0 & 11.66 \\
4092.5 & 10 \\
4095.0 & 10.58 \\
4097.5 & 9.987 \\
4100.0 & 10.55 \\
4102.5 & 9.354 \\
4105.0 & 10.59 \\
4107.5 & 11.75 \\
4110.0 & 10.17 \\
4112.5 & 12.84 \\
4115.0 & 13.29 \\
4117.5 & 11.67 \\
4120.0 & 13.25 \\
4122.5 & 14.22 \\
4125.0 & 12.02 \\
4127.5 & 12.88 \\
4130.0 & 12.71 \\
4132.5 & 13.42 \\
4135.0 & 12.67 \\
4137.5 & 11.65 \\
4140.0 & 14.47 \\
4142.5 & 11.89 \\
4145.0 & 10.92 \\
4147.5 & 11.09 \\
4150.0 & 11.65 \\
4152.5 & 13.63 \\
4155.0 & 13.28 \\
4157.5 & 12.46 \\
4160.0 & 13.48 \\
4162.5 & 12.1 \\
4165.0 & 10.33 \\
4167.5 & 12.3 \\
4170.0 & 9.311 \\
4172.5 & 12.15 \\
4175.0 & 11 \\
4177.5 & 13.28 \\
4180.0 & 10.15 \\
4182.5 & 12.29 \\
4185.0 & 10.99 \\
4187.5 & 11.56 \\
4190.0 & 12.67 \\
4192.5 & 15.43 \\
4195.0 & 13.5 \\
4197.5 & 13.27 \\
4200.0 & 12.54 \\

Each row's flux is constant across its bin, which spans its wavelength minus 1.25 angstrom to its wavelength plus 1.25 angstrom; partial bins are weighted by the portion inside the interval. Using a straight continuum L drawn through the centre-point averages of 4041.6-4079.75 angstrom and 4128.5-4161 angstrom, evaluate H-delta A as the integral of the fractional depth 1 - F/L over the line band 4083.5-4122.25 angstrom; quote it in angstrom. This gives 1.90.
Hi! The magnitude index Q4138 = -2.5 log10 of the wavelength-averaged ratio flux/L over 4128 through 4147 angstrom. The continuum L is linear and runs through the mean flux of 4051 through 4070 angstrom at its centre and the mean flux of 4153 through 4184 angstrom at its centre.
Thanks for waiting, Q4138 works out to -0.06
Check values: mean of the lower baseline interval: 11.8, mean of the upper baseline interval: 11.9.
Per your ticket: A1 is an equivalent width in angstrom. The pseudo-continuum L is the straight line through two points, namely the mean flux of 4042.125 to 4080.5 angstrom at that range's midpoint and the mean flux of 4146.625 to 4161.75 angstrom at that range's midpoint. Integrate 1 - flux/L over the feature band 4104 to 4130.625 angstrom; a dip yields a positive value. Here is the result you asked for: 0.0 angstrom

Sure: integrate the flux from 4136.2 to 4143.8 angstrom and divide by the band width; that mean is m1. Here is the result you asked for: 12.7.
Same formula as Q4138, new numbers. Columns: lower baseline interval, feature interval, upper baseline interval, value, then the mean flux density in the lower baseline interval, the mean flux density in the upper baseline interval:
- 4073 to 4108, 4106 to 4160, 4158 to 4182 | -0.09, 11.5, 11.6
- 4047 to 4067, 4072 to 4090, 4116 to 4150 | -0.05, 11.8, 12.5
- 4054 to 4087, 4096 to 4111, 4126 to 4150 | 0.18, 12.2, 12.4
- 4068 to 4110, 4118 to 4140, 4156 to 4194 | -0.10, 11.5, 12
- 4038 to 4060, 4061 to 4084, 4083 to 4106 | -0.05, 11.9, 11.2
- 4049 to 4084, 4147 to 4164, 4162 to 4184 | -0.09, 12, 11.4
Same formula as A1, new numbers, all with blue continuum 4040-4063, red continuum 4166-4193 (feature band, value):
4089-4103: 1.6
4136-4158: -1.0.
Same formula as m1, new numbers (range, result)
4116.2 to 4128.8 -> 12.8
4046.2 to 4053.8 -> 11.4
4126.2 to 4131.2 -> 12.8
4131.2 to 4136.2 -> 13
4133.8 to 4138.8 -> 12.2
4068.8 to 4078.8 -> 12.3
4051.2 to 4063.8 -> 11.6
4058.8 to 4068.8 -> 11.9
